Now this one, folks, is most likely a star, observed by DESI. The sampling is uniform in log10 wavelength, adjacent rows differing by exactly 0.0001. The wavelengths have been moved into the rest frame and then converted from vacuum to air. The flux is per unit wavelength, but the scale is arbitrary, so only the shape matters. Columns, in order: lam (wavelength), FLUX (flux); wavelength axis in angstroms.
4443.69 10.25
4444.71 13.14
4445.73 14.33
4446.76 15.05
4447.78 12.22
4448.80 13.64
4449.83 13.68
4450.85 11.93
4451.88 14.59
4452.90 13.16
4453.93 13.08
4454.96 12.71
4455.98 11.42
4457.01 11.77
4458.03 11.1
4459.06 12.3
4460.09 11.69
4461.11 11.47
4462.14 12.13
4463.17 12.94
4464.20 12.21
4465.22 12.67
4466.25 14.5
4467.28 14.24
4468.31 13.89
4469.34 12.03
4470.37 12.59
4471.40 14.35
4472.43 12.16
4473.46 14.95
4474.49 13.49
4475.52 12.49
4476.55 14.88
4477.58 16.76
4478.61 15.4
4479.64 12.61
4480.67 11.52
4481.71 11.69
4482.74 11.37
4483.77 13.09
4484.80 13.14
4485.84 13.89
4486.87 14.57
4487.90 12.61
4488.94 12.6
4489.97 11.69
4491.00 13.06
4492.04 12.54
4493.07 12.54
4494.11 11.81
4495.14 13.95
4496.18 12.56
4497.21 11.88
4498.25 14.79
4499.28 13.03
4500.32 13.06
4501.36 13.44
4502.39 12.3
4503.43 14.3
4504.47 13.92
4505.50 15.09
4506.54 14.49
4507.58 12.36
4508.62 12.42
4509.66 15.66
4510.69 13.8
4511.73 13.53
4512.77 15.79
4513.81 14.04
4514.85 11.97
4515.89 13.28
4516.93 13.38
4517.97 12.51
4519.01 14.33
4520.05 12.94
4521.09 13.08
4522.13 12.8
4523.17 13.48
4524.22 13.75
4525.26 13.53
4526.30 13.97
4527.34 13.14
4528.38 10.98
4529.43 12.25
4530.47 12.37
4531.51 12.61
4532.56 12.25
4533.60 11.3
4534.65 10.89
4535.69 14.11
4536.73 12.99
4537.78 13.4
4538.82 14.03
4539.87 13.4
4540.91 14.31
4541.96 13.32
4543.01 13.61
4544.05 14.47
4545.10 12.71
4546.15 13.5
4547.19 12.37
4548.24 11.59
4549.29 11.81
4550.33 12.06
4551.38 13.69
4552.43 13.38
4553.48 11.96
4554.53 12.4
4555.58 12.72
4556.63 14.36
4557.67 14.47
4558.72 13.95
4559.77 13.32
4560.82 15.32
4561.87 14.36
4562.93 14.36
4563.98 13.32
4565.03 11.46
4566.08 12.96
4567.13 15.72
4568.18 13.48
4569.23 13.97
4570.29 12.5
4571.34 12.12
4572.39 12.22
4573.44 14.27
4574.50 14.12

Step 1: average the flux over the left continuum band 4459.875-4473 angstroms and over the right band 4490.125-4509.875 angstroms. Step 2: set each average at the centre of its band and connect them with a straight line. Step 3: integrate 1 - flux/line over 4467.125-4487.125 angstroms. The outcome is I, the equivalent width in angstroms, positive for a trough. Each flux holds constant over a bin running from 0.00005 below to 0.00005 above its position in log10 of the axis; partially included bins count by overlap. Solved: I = -0.7 angstroms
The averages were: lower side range 12.9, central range 13.4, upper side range 13.3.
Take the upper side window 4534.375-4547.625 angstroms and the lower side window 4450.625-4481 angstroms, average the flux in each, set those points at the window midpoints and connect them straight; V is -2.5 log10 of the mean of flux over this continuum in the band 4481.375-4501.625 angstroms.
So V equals 0.02 mag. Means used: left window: 13.1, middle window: 12.9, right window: 13.4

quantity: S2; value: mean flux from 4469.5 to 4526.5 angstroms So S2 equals 13.4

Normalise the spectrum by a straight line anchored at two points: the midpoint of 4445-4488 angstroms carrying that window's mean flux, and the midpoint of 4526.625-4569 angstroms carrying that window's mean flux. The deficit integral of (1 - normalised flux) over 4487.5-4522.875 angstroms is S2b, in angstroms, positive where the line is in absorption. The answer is -0.4 angstroms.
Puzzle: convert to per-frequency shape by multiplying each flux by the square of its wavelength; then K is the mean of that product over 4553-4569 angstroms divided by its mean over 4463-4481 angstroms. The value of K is 1.0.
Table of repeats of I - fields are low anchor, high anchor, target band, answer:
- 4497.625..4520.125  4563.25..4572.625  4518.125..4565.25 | 0.9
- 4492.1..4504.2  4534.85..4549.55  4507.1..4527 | -0.6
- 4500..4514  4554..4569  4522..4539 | 1.3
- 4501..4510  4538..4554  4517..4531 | 0.4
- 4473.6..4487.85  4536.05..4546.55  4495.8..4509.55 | 0.1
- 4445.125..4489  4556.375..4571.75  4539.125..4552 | 0.5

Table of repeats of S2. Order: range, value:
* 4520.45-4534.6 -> 12.7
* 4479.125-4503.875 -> 12.8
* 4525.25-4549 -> 12.9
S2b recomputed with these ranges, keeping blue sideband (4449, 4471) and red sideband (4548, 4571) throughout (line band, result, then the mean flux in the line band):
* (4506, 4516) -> -0.6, 13.7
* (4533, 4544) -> 0.0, 13.2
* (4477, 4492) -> -0.3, 13.1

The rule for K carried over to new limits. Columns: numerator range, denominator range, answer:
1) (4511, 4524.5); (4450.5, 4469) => 1.09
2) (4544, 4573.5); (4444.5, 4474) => 1.07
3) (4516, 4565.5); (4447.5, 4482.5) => 1.04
